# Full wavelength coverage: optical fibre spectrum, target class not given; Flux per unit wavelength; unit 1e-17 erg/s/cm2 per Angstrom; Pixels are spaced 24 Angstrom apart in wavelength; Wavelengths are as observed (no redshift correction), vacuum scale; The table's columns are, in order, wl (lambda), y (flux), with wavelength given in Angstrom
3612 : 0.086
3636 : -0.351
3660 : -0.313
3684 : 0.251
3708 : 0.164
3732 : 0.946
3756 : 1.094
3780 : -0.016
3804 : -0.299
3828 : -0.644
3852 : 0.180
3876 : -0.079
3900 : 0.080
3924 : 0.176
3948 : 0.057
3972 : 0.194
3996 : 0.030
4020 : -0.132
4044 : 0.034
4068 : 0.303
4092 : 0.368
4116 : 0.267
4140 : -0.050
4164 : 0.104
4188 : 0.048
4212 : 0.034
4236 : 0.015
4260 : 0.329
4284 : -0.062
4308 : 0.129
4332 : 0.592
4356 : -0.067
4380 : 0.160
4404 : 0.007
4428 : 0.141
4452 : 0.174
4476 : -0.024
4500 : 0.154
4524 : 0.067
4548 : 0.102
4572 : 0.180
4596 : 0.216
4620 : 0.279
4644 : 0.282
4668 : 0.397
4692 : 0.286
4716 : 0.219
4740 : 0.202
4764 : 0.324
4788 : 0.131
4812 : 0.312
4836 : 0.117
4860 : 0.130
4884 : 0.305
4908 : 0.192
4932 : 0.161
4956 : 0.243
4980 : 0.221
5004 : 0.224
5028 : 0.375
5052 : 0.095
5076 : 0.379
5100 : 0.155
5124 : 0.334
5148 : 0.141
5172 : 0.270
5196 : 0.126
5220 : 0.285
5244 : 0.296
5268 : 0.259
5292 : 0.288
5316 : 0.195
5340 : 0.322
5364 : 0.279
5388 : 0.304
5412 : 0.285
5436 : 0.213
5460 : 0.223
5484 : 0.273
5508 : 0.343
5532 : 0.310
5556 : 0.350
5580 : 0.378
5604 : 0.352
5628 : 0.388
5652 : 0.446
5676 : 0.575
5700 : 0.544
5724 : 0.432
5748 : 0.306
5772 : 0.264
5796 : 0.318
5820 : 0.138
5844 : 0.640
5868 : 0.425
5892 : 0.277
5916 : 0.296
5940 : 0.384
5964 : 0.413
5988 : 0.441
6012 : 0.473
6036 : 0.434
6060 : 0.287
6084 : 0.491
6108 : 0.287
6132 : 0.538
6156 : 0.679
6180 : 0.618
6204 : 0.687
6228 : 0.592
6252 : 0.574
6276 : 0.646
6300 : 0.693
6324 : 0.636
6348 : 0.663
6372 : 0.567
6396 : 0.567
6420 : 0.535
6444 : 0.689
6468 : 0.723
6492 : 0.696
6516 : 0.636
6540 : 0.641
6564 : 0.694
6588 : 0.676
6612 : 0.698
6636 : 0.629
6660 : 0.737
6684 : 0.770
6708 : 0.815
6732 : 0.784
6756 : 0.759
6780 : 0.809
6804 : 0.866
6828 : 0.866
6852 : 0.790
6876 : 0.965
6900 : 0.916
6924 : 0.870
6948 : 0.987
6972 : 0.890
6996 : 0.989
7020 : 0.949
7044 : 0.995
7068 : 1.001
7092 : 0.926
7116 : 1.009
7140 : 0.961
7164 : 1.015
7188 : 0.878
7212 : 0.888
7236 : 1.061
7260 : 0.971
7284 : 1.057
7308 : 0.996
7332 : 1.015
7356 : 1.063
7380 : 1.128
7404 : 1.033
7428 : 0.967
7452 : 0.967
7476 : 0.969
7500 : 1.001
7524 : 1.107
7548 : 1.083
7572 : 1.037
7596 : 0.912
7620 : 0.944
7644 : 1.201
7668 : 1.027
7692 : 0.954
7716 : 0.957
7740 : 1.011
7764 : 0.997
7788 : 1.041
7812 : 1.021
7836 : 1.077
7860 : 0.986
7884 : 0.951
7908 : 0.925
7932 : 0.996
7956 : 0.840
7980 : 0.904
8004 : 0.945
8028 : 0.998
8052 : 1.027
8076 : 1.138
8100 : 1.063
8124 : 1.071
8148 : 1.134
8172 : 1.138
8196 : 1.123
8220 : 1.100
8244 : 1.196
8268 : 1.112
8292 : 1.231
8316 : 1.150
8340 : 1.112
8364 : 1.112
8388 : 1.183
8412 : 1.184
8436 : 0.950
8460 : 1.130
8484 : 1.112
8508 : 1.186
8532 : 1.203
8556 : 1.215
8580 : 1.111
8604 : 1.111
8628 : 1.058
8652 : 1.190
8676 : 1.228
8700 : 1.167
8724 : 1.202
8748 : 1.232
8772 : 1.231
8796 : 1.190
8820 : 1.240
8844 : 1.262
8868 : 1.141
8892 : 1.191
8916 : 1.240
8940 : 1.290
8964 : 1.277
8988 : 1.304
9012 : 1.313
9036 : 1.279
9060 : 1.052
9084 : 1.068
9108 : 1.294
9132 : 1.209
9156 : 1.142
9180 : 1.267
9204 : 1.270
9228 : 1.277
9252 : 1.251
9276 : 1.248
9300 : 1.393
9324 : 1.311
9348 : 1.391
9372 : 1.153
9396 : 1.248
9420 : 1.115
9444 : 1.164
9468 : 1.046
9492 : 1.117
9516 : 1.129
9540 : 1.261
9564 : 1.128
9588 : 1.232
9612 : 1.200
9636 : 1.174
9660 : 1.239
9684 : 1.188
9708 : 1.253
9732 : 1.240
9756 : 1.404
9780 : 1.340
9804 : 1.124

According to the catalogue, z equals 0.54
